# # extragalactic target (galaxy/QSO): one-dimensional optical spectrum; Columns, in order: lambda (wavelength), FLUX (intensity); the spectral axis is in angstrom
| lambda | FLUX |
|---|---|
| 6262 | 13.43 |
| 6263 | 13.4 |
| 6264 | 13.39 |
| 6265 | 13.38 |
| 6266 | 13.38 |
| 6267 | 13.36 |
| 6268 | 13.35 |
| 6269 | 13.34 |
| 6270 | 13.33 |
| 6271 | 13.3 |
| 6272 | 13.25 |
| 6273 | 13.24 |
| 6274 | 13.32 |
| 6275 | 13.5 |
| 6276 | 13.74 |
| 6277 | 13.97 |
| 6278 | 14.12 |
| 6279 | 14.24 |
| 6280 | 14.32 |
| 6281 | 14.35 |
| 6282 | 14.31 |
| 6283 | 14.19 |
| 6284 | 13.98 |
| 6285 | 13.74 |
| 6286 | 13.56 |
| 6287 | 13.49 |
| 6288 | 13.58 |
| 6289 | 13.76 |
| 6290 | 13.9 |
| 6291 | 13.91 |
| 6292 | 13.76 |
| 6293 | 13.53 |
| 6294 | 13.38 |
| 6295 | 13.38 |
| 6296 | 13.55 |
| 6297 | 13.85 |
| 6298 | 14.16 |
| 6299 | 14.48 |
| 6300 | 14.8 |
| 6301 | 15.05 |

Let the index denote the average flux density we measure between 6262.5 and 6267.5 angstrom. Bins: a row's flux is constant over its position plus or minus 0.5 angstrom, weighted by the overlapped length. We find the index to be 13.4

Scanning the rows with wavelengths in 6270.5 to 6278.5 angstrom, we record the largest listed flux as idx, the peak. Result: 14.12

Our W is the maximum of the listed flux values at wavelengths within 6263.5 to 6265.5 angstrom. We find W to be 13.39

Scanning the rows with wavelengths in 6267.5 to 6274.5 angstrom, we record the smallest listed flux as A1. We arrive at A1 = 13.24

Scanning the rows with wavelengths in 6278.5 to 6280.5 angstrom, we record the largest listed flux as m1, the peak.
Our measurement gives 14.32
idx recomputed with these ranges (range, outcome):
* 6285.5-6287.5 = 13.56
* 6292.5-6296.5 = 13.55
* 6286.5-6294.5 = 13.91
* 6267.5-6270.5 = 13.35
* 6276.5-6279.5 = 14.24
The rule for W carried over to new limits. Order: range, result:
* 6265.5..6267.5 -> 13.38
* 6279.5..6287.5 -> 14.35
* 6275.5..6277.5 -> 13.97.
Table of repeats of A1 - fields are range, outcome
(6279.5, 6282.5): 14.31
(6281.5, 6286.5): 13.56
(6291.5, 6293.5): 13.53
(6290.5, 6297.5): 13.38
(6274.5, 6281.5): 13.5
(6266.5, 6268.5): 13.35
